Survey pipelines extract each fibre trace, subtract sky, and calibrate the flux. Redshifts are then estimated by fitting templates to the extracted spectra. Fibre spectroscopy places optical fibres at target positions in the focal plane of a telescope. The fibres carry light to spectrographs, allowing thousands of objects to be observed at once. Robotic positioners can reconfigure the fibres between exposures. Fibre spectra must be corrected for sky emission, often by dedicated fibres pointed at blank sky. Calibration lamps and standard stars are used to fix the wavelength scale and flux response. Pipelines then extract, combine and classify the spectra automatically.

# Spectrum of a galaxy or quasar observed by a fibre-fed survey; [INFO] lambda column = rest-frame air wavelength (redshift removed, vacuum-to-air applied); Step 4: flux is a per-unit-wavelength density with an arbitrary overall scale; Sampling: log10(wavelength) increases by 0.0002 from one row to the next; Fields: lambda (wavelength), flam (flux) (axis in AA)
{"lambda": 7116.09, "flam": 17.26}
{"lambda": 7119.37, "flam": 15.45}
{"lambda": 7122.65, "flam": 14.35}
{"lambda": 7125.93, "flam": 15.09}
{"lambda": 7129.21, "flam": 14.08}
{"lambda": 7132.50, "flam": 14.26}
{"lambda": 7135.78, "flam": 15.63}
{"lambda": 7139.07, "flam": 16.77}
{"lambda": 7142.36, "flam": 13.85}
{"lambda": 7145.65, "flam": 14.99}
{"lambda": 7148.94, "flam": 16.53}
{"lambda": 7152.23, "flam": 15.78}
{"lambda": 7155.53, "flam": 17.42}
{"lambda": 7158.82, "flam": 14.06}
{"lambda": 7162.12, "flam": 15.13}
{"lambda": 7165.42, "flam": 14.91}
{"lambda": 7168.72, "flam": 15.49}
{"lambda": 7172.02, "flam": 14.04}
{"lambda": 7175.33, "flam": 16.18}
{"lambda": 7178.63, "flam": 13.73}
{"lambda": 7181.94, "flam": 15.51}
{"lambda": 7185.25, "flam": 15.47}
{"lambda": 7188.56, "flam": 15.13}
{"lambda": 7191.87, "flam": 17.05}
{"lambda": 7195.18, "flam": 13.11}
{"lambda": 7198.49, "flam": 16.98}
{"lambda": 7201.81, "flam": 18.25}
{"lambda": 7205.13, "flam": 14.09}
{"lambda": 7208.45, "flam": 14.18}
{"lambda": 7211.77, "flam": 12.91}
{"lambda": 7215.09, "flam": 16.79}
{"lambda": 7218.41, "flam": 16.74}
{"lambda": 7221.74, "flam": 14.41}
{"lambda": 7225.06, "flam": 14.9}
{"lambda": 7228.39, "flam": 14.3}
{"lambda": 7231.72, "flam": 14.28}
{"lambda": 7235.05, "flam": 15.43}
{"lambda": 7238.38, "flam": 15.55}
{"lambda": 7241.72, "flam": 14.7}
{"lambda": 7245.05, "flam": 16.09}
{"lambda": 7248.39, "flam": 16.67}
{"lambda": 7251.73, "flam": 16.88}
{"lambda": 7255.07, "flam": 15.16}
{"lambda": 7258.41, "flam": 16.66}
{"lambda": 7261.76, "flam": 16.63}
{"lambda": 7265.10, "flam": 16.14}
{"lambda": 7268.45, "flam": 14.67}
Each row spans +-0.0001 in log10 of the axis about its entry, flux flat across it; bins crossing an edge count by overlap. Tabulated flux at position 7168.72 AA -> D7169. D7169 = 15.49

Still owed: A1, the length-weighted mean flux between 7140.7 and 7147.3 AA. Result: 14.4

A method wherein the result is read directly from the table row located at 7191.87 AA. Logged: 17.05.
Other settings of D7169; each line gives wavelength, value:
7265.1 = 16.14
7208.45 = 14.18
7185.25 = 15.47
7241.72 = 14.7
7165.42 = 14.91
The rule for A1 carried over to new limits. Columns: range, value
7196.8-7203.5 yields 17.6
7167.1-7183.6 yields 15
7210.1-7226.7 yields 15.2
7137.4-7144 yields 15.3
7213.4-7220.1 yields 16.7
